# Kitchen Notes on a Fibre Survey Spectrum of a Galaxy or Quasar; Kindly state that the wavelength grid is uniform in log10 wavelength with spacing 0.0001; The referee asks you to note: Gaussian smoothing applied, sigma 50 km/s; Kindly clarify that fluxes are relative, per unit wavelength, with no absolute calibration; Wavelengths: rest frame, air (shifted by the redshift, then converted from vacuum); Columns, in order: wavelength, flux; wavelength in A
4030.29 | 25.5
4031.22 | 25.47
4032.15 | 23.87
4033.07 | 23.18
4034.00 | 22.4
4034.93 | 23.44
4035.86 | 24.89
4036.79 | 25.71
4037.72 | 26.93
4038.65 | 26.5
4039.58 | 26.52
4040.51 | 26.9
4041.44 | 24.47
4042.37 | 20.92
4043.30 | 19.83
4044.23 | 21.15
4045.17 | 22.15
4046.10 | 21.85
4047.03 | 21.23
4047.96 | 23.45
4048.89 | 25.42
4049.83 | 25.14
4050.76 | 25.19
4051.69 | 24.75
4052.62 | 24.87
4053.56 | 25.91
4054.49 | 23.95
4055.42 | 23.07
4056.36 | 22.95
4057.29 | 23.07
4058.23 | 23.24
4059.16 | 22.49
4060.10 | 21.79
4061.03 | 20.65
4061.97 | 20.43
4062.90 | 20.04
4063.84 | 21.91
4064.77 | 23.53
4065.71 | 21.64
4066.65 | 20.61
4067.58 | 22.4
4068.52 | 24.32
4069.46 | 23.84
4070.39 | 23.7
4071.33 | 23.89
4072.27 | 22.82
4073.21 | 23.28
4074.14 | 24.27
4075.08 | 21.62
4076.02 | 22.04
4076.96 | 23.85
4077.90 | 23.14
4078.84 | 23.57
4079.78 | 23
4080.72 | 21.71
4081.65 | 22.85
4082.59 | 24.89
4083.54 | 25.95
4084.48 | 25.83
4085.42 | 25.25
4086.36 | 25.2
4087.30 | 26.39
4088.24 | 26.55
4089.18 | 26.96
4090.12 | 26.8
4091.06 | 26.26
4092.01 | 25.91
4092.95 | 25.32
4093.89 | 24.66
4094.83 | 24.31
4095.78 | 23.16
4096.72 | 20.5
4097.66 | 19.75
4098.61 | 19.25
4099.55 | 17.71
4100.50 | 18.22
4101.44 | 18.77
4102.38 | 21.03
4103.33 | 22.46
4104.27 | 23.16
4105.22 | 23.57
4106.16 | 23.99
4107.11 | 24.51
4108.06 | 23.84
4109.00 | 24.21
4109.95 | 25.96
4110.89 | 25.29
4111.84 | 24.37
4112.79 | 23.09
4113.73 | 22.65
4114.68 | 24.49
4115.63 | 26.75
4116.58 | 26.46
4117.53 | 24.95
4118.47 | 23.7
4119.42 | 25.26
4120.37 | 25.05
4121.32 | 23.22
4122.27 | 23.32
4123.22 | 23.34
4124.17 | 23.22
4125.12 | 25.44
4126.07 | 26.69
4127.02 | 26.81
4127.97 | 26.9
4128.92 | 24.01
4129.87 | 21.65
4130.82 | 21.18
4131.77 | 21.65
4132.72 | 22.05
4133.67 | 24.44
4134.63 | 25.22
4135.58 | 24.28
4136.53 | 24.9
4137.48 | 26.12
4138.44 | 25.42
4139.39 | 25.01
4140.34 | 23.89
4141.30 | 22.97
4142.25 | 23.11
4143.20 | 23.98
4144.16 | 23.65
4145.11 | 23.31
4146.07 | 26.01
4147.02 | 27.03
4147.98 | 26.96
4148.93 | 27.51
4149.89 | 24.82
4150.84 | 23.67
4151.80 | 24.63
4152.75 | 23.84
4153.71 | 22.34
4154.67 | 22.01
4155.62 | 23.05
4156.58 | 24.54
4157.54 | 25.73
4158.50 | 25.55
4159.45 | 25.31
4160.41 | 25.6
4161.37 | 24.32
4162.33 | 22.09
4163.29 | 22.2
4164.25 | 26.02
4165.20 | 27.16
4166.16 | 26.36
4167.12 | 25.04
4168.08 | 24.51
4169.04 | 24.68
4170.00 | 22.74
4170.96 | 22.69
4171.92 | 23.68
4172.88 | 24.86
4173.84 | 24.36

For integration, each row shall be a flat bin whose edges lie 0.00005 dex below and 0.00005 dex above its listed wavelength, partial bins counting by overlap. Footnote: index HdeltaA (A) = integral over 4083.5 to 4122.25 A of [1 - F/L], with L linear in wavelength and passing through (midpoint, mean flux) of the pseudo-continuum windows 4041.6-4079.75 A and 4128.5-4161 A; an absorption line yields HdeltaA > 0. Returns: -0.5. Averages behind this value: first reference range 22.9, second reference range 24.3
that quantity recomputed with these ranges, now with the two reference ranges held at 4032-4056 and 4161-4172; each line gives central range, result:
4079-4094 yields -0.68 A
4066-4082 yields 0.72 A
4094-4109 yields 1.47 A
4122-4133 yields 0.14 A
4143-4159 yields -0.24 A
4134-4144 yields -0.09 A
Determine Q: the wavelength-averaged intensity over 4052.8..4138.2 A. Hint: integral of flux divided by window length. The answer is 23.6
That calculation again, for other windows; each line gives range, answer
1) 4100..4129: 24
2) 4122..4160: 24.4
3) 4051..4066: 22.8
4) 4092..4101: 21.7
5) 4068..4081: 23.2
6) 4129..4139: 23.7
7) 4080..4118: 23.8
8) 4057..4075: 22.5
